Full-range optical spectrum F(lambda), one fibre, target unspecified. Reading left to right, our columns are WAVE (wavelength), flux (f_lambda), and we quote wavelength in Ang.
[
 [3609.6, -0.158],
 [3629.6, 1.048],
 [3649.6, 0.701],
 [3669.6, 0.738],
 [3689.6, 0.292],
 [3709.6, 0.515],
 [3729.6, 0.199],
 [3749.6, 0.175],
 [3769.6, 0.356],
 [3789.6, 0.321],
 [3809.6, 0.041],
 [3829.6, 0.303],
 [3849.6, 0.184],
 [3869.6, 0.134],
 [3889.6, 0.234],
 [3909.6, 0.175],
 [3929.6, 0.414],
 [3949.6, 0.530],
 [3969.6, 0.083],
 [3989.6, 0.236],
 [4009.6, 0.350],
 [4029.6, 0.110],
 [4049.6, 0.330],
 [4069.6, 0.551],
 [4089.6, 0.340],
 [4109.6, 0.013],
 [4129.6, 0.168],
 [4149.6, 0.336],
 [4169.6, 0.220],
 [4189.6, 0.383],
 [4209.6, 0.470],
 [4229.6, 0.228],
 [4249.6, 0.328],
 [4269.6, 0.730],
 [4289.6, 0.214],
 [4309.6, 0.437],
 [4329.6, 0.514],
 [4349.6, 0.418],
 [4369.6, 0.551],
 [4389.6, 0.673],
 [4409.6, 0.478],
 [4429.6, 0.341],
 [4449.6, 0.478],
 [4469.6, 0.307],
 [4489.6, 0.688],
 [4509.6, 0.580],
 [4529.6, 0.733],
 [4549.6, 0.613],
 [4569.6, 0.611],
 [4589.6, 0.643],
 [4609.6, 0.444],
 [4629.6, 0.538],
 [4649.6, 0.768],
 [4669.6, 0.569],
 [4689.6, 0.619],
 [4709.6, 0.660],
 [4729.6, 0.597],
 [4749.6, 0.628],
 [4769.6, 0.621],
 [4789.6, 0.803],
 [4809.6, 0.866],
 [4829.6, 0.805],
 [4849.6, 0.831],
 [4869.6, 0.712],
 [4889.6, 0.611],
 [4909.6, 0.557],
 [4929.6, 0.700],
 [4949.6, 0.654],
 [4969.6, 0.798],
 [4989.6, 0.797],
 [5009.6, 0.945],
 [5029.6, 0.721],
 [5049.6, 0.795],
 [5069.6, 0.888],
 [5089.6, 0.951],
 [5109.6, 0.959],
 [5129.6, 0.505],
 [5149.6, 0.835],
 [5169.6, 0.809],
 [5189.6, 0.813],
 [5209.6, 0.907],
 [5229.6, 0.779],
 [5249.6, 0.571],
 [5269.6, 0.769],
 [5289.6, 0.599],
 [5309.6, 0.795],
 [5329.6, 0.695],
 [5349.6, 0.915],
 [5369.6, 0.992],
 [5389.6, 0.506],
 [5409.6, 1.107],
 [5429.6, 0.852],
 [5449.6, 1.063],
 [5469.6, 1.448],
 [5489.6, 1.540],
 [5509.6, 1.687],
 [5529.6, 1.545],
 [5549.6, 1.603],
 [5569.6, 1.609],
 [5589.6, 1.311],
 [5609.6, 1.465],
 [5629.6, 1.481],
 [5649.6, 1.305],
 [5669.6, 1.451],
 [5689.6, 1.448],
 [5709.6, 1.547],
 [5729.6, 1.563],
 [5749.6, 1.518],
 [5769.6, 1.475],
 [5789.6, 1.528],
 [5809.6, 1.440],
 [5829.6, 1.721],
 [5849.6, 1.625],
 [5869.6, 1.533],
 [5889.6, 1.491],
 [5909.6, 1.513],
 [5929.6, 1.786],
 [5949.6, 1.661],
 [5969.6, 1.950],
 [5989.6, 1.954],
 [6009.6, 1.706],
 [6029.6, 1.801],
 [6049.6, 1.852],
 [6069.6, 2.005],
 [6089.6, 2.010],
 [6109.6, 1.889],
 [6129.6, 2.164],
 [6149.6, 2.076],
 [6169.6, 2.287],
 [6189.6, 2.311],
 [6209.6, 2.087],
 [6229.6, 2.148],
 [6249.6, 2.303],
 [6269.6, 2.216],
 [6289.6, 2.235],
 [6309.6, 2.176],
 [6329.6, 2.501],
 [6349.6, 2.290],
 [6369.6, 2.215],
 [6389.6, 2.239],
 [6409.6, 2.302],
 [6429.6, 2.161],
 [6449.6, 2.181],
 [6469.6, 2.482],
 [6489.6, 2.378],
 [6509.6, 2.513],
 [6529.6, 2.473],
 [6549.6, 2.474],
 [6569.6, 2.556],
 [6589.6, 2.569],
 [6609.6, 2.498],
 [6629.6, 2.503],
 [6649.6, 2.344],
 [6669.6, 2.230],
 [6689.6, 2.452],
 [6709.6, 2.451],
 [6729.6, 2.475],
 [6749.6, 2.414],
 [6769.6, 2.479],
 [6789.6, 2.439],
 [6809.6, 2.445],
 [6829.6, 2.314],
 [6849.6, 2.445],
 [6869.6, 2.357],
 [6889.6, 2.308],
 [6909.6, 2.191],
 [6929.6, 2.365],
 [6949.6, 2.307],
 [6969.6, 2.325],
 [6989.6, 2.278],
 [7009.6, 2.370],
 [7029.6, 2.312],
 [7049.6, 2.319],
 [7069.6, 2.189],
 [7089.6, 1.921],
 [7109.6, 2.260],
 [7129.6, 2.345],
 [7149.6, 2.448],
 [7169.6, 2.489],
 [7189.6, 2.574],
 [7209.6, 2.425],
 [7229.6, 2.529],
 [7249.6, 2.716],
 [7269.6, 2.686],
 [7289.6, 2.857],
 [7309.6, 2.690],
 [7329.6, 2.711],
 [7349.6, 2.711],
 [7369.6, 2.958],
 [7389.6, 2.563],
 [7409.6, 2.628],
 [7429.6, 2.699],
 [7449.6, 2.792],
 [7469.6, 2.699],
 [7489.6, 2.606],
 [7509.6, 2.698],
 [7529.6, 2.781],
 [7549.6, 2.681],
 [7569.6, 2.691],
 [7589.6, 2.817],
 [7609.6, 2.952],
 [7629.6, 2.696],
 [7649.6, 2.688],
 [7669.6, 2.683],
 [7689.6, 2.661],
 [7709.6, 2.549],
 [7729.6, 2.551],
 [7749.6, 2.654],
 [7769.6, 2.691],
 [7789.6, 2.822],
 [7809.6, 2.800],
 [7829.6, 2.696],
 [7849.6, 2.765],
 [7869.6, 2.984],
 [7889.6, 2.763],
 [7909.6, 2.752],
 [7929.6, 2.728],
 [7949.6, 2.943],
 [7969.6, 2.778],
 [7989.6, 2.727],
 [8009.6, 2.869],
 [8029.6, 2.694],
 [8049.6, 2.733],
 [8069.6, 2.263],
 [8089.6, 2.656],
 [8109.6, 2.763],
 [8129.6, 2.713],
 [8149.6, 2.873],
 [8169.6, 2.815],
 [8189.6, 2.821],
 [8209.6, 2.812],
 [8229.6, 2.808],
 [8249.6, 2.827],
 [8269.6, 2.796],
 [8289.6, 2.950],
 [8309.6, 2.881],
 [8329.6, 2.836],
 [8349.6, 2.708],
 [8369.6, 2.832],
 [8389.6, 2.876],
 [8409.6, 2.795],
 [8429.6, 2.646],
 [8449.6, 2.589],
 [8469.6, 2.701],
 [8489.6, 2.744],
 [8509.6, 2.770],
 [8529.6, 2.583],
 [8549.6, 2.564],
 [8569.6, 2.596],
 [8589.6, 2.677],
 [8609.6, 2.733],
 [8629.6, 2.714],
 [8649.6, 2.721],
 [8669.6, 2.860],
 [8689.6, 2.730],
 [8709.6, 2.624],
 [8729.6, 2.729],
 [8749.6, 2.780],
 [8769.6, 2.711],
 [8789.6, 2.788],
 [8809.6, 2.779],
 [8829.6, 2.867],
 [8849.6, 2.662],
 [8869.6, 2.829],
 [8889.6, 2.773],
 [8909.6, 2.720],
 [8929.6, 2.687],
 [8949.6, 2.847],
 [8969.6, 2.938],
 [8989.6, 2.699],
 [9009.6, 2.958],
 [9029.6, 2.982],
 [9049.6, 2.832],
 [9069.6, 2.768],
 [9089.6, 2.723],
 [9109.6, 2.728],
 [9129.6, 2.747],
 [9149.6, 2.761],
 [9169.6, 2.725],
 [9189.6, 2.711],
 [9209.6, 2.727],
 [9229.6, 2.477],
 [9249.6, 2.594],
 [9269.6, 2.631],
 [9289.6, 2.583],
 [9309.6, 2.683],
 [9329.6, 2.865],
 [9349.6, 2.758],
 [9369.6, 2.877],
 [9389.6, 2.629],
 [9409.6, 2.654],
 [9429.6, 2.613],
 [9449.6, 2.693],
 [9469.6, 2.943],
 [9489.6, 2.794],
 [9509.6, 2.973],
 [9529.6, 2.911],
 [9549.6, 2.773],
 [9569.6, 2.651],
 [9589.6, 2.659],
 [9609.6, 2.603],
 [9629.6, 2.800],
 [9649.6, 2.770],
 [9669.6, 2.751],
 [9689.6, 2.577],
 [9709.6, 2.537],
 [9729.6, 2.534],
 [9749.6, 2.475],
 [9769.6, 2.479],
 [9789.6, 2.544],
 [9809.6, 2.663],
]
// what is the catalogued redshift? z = 0.370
